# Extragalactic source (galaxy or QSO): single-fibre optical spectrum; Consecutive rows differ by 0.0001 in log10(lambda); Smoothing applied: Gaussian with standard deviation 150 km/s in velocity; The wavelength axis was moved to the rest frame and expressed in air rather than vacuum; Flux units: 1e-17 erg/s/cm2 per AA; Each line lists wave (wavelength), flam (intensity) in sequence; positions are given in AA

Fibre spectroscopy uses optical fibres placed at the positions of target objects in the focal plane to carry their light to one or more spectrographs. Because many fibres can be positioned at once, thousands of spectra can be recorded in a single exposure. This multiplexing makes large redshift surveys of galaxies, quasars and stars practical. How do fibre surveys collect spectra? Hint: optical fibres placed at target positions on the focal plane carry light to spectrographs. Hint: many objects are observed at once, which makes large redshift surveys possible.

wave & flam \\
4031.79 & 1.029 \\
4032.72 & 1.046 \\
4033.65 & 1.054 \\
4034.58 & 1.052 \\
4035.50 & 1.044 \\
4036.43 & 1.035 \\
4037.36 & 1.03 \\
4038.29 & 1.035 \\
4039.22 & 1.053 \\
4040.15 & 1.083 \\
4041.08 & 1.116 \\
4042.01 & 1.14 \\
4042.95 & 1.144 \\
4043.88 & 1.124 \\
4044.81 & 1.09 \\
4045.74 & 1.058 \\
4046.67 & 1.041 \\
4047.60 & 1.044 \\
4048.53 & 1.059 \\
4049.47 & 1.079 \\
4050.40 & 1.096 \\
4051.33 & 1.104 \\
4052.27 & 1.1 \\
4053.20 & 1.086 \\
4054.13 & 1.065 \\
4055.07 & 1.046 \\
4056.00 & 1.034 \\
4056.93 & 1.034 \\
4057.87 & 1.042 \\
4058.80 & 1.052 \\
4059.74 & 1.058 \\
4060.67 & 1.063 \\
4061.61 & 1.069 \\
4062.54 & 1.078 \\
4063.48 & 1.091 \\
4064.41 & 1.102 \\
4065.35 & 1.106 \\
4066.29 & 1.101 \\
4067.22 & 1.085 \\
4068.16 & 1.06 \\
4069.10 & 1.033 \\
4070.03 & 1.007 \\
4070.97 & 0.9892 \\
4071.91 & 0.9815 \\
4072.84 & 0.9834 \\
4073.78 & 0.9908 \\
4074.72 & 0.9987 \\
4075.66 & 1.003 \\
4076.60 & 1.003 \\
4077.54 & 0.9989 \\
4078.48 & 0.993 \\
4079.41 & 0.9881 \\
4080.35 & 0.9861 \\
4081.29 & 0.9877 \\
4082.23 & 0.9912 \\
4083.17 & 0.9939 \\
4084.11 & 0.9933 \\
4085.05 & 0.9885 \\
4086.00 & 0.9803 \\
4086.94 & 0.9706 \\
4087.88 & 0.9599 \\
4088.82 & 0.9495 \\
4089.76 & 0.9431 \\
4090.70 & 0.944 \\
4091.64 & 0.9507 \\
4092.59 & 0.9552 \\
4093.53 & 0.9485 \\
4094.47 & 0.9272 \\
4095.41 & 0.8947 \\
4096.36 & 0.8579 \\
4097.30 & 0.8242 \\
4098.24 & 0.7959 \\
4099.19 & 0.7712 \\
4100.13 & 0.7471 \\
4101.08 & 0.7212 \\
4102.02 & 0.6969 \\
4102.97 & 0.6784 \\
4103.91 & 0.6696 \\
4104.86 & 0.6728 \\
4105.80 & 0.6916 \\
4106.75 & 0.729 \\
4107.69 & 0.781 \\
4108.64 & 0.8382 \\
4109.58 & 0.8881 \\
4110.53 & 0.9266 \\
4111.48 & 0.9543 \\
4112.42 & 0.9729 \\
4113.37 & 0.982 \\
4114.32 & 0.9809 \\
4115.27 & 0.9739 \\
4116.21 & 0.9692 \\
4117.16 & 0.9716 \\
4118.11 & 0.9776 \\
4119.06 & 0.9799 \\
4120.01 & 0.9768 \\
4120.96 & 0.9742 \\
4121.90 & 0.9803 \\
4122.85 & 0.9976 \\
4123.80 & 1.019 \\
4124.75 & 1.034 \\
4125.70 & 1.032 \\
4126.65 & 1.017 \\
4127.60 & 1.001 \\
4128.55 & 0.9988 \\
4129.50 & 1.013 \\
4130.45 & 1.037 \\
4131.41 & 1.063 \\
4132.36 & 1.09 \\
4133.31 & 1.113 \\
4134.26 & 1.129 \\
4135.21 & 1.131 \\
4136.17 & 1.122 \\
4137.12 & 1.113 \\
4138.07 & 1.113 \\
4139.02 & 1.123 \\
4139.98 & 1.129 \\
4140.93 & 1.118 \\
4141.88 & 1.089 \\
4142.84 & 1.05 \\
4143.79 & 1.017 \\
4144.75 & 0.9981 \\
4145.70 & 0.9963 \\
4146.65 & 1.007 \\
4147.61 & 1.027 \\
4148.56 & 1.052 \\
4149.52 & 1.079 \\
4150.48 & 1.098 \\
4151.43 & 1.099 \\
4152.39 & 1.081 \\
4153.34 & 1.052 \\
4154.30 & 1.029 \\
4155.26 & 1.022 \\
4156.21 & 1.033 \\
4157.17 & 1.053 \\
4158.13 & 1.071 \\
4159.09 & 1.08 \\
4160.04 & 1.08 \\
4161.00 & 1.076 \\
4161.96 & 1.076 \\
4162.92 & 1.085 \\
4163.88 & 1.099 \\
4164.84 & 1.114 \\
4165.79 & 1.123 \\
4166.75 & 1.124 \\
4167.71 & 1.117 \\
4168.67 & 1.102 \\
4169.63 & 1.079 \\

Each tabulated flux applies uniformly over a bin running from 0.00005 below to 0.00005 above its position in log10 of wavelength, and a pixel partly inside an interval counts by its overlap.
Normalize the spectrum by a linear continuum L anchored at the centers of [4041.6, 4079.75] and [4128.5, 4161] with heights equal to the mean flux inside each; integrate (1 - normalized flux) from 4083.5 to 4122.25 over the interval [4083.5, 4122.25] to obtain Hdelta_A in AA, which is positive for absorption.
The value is 6.3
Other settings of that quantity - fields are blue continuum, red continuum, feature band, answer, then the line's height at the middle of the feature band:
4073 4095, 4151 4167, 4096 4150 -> 3.7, 1.03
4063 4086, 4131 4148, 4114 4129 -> 1.0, 1.06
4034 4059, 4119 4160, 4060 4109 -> 6.0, 1.06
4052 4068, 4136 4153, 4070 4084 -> 1.0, 1.07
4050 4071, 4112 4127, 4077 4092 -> 0.9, 1.04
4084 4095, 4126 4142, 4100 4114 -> 2.9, 1.01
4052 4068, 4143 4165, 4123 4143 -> -0.2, 1.06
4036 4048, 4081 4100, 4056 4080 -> -0.9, 0.997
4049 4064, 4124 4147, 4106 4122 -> 2.1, 1.07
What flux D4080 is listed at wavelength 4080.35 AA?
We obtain 0.9861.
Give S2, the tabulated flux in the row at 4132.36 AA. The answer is 1.09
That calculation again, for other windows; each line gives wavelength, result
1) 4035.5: 1.044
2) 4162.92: 1.085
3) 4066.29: 1.101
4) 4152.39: 1.081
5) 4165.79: 1.123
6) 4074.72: 0.9987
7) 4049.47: 1.079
